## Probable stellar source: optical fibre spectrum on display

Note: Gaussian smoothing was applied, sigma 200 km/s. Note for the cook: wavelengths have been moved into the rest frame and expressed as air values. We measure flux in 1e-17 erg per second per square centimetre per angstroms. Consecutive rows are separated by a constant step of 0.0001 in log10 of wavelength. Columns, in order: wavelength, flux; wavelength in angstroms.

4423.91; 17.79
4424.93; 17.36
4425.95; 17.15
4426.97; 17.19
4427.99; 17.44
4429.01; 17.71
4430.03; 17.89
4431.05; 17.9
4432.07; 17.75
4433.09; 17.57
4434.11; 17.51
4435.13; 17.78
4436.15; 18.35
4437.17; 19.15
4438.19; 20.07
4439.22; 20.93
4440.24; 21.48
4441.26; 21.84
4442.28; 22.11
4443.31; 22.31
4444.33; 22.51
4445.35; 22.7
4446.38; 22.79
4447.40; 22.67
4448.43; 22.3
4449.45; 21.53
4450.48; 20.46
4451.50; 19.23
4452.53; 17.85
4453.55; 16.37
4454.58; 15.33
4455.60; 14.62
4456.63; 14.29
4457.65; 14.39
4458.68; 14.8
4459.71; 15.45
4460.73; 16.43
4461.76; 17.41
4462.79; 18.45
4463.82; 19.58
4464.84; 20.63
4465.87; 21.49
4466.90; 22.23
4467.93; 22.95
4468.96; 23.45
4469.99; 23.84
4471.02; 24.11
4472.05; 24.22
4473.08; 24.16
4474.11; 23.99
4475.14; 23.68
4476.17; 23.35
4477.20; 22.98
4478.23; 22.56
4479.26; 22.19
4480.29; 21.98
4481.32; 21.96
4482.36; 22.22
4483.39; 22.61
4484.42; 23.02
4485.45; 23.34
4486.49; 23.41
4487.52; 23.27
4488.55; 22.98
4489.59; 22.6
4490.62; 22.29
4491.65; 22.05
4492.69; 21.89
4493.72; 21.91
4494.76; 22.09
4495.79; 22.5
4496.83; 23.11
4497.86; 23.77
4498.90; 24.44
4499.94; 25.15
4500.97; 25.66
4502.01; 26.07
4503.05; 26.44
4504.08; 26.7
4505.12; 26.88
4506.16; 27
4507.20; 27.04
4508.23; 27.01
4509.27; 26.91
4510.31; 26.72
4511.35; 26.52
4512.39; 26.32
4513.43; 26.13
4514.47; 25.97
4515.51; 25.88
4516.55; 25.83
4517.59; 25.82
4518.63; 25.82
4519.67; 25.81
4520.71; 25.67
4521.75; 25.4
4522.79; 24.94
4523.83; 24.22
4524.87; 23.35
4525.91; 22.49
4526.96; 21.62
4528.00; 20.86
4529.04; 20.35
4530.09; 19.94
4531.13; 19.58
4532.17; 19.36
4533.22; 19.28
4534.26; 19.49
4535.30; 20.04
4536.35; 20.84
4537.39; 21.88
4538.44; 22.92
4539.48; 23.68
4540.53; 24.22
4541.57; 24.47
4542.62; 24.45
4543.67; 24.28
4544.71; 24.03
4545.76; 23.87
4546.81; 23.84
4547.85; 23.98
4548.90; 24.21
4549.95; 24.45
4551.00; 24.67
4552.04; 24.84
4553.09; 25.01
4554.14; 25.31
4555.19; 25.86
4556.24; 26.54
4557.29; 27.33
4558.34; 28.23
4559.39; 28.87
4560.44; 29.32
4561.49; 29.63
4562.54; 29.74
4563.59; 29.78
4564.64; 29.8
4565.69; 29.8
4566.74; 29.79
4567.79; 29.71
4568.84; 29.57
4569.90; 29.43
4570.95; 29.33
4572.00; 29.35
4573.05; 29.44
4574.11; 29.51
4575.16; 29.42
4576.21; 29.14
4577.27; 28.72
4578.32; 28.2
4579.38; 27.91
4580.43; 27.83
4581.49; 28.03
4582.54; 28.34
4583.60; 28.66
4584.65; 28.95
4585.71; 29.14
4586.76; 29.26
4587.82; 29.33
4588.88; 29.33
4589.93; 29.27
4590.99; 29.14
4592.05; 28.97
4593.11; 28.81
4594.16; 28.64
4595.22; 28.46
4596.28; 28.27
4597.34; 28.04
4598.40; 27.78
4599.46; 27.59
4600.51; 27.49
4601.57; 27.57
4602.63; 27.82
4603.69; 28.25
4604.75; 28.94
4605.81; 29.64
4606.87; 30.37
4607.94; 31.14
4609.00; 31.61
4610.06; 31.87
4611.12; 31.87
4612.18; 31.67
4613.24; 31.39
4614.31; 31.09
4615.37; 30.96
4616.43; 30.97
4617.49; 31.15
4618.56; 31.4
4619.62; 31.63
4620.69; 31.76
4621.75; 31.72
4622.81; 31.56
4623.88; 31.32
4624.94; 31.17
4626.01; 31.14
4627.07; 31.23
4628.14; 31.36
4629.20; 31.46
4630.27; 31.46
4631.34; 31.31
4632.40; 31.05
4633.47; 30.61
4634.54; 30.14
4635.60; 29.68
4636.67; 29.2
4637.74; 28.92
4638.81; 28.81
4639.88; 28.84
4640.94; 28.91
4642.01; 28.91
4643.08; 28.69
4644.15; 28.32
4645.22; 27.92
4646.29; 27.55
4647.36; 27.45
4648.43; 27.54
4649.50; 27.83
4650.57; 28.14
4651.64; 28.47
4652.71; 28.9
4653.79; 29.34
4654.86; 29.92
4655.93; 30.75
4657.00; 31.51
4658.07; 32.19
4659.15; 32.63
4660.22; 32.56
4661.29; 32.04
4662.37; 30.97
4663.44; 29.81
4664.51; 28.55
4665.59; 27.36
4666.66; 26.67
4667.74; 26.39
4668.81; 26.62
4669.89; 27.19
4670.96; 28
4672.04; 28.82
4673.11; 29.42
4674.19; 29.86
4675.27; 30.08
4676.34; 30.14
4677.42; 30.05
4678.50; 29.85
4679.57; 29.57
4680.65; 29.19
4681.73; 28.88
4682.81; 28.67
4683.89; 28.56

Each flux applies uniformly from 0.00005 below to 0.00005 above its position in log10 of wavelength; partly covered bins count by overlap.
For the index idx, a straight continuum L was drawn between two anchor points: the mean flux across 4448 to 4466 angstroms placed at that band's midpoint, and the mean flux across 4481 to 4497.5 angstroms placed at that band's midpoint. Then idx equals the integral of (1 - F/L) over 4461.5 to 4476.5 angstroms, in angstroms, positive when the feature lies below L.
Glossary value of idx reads -2.1 angstroms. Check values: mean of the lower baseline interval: 17.7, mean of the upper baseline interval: 22.6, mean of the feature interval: 22.3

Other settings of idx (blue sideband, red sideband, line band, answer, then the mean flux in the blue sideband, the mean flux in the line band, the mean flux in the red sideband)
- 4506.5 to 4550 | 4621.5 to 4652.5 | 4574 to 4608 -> -1.9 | 23.8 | 28.7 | 29.7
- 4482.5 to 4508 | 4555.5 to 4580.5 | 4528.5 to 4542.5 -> 2.9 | 24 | 21.3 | 29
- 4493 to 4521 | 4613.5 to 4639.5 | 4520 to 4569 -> 4.6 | 25.5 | 24.7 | 30.9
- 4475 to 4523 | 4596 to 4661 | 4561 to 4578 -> -1.3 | 24.4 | 29.5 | 30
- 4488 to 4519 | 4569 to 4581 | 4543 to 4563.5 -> 1.2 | 25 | 26.1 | 28.9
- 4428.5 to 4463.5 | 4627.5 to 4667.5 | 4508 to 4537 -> -1.0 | 18.8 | 23.6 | 29.6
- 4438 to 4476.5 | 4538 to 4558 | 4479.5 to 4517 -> -3.5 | 20.4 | 24.4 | 24.7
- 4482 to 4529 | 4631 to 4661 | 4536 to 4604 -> -1.5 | 24.5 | 27.4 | 29.5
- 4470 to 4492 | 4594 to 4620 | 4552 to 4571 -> -0.7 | 23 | 28.4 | 29.8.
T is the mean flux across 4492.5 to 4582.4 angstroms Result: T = 25.5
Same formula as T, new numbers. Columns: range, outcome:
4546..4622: 28.8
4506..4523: 26.2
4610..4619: 31.3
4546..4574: 27.6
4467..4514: 24.1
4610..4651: 30.2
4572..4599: 28.7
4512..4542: 23.2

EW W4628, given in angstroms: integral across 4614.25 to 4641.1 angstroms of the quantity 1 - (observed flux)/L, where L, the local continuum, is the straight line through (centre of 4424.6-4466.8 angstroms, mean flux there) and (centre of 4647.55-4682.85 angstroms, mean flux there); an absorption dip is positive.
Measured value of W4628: -3.15 angstroms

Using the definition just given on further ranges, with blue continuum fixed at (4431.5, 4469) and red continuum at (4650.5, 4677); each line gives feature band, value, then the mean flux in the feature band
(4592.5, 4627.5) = -4.16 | 30.1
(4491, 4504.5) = -1.47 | 24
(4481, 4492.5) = -0.90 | 22.7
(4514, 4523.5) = -1.29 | 25.7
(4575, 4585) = -1.17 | 28.5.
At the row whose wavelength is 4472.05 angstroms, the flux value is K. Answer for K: 24.22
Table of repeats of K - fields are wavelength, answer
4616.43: 30.97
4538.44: 22.92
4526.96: 21.62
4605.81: 29.64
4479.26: 22.19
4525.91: 22.49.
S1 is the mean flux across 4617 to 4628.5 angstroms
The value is 31.4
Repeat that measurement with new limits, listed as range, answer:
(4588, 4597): 28.9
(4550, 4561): 26.5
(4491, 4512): 25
